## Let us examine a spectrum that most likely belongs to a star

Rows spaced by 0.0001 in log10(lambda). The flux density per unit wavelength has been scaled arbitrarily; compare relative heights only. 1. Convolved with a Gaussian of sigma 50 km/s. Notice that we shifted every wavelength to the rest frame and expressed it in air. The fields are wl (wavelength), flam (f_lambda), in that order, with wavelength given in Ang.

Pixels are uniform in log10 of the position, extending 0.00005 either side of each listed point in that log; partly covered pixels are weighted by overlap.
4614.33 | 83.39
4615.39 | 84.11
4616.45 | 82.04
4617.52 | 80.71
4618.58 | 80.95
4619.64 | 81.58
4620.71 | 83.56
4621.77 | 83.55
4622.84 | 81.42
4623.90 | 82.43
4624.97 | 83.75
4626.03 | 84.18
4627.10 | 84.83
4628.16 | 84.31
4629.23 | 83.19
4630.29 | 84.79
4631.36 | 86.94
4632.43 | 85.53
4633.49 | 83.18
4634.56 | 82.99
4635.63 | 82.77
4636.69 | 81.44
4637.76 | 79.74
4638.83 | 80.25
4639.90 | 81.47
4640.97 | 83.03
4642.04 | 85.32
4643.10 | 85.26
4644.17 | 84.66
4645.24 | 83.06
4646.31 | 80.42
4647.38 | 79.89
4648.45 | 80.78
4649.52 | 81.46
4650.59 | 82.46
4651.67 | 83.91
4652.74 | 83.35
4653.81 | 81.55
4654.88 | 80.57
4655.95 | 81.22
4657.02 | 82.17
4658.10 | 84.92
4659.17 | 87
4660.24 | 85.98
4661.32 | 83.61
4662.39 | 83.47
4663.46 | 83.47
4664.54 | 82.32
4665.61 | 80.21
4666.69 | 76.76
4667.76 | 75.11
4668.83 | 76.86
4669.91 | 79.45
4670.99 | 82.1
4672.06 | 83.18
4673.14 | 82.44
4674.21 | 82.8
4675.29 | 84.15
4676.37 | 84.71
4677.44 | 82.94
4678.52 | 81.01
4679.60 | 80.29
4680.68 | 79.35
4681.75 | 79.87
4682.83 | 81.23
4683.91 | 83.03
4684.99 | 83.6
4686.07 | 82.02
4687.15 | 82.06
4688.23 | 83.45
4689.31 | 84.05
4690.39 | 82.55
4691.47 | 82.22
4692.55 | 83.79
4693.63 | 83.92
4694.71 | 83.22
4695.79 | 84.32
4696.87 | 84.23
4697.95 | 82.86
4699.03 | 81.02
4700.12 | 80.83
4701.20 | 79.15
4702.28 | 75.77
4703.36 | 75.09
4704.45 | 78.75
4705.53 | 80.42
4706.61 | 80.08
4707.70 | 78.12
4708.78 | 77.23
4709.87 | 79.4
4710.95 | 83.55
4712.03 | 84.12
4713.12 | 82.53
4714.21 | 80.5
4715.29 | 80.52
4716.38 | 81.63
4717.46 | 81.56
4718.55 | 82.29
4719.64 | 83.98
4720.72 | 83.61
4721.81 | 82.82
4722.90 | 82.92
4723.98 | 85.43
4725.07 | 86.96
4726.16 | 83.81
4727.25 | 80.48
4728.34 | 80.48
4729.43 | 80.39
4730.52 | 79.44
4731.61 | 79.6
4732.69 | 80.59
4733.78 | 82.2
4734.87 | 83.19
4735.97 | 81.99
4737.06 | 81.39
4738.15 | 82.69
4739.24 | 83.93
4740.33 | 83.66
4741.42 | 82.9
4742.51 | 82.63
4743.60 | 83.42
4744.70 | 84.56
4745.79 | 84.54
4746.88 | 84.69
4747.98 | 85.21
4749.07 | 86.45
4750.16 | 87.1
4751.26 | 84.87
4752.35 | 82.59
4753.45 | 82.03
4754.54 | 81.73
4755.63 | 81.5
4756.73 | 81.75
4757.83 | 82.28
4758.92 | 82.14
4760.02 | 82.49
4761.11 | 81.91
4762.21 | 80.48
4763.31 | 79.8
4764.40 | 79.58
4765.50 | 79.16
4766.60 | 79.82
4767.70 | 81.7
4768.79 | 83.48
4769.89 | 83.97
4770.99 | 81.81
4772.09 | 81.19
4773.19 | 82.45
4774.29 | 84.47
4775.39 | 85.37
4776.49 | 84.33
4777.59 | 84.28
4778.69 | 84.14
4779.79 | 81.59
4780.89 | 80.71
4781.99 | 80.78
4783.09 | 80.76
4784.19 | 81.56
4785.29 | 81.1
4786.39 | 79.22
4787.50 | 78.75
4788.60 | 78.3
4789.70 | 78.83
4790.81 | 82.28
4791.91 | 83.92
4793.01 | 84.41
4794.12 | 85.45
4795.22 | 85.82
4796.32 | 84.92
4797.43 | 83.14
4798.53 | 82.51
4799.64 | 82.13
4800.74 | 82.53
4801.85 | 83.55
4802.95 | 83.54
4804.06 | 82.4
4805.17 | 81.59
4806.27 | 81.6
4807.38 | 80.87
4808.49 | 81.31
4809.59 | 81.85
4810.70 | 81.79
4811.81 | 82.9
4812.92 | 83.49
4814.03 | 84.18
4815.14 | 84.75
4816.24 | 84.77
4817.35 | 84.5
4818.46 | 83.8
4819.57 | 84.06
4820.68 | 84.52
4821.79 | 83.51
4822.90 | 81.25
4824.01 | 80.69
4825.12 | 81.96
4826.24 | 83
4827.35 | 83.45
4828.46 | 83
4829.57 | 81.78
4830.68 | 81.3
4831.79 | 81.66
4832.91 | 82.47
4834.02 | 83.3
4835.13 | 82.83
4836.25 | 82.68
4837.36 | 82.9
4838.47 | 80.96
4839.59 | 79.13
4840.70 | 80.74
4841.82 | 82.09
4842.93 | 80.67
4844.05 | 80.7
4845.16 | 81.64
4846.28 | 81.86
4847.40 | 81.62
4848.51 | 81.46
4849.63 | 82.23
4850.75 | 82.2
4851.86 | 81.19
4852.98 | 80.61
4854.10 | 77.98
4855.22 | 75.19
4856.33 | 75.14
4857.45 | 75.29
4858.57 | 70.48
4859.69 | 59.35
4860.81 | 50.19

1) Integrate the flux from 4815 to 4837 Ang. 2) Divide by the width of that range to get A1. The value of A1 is 83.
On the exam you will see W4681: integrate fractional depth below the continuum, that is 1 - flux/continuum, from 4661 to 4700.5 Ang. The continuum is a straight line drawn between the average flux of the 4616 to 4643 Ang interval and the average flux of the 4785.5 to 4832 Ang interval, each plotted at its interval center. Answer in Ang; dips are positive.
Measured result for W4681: 0.4 Ang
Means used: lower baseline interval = 83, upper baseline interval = 82.6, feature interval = 82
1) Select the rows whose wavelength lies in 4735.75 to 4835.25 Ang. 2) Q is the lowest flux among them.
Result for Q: 78.3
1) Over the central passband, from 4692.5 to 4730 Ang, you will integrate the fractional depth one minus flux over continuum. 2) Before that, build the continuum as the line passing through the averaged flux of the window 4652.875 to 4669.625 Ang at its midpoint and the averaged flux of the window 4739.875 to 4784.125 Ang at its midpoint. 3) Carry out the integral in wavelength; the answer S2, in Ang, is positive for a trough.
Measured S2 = 0.3 Ang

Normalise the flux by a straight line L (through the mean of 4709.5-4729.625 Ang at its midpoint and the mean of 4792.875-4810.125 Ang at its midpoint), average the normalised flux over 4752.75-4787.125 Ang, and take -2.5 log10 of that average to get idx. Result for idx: 0.01 mag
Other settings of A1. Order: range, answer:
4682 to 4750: 82.2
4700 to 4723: 80.6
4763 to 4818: 82.4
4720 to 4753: 83.2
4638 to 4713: 81.8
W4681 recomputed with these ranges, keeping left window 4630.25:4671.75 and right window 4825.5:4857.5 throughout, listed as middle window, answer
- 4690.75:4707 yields 0.18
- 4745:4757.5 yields -0.34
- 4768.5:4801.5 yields -0.42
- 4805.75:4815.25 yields -0.13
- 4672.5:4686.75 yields -0.01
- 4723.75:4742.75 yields -0.12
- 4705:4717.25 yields 0.17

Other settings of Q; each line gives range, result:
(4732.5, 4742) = 80.59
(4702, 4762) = 75.09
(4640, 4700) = 75.11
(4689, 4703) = 75.77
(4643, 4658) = 79.89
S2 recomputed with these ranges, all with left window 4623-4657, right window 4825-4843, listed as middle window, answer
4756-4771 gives 0.16 Ang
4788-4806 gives -0.14 Ang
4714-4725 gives -0.04 Ang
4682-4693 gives -0.01 Ang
